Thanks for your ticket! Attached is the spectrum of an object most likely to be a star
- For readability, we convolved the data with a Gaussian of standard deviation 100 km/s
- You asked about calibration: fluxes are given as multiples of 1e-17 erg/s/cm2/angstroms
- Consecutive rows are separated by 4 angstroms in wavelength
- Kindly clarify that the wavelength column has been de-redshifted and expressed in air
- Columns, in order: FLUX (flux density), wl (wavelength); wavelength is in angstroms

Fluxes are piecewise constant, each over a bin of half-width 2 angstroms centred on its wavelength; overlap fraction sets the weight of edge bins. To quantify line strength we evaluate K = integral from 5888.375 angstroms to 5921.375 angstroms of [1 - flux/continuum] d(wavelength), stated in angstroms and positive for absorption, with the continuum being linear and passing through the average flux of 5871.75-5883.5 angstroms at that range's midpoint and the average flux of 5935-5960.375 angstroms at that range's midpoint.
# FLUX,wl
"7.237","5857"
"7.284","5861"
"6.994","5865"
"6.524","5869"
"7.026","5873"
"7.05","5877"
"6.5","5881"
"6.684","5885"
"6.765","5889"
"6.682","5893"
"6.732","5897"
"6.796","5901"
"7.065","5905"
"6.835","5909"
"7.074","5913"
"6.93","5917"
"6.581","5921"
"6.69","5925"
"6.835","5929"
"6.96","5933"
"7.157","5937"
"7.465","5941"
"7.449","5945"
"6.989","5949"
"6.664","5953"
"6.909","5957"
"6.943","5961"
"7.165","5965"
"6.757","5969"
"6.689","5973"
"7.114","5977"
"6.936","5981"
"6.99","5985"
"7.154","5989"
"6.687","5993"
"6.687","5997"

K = 0.5 angstroms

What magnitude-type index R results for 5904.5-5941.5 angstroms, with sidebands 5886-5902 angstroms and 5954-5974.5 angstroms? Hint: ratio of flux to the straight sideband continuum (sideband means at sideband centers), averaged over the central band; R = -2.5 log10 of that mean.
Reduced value -0.02 mag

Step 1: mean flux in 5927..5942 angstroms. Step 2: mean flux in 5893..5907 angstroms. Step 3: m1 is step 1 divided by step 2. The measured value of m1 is 1.0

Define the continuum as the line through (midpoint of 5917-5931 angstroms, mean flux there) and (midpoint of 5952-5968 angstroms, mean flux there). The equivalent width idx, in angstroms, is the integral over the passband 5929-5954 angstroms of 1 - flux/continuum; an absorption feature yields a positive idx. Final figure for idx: -1.03 angstroms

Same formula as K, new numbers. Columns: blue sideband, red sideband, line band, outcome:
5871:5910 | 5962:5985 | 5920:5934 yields 0.2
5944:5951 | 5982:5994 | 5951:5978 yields 0.8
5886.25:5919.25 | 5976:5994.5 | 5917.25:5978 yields -0.3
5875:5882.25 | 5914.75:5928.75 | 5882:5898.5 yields 0.2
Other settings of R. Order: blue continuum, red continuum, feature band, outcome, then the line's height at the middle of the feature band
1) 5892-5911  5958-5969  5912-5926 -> 0.010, 6.87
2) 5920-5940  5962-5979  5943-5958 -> -0.015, 6.91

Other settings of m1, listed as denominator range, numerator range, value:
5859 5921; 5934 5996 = 1.02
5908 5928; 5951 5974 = 1.01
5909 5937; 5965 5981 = 1.01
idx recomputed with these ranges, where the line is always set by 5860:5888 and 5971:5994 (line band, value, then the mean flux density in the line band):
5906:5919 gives -0.14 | 6.96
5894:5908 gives 0.04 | 6.85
